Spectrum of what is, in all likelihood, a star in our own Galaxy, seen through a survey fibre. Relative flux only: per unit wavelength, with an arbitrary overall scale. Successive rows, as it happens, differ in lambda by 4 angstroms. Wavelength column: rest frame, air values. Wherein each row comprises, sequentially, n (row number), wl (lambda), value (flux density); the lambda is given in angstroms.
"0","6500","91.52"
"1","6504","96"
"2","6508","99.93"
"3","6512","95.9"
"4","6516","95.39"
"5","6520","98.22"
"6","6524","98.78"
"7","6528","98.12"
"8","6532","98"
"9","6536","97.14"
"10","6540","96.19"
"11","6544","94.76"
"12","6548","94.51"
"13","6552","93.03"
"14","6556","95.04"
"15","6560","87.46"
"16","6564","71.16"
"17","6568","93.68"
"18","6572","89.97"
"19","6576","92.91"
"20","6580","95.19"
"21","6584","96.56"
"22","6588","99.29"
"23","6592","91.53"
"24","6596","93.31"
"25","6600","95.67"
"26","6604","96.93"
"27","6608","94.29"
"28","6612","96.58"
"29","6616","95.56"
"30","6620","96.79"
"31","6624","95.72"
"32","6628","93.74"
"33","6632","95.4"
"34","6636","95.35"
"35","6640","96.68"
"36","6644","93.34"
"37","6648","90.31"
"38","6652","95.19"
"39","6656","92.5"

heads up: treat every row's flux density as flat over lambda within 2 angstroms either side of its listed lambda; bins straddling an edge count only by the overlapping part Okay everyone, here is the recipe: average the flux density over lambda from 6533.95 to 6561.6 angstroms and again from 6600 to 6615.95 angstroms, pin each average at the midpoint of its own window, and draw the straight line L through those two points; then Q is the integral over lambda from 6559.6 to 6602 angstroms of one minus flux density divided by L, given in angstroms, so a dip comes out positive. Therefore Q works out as 1.5 angstroms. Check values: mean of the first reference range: 94.1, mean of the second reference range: 95.9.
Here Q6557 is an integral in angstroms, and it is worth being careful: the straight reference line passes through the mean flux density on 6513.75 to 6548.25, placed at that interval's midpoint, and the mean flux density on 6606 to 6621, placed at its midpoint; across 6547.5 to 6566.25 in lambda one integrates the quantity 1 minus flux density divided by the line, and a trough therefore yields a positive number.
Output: 1.7 angstroms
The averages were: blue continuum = 96.9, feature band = 87.8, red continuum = 95.7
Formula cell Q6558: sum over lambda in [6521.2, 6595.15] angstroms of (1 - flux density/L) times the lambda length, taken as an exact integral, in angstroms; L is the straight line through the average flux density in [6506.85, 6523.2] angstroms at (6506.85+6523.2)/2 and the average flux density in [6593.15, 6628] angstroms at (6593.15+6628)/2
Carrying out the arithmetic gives 2.2 angstroms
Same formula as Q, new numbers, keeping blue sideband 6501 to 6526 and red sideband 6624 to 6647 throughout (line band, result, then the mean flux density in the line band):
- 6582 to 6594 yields 0.0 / 95.8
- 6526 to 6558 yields 0.2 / 95.8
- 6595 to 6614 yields 0.0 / 95.5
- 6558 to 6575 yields 1.8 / 86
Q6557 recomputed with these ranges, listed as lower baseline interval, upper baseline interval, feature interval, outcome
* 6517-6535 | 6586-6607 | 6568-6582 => 0.48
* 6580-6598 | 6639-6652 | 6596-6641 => -0.62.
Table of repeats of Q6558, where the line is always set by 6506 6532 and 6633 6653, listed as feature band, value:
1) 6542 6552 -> 0.3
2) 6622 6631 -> 0.0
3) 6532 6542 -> 0.0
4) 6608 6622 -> -0.2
